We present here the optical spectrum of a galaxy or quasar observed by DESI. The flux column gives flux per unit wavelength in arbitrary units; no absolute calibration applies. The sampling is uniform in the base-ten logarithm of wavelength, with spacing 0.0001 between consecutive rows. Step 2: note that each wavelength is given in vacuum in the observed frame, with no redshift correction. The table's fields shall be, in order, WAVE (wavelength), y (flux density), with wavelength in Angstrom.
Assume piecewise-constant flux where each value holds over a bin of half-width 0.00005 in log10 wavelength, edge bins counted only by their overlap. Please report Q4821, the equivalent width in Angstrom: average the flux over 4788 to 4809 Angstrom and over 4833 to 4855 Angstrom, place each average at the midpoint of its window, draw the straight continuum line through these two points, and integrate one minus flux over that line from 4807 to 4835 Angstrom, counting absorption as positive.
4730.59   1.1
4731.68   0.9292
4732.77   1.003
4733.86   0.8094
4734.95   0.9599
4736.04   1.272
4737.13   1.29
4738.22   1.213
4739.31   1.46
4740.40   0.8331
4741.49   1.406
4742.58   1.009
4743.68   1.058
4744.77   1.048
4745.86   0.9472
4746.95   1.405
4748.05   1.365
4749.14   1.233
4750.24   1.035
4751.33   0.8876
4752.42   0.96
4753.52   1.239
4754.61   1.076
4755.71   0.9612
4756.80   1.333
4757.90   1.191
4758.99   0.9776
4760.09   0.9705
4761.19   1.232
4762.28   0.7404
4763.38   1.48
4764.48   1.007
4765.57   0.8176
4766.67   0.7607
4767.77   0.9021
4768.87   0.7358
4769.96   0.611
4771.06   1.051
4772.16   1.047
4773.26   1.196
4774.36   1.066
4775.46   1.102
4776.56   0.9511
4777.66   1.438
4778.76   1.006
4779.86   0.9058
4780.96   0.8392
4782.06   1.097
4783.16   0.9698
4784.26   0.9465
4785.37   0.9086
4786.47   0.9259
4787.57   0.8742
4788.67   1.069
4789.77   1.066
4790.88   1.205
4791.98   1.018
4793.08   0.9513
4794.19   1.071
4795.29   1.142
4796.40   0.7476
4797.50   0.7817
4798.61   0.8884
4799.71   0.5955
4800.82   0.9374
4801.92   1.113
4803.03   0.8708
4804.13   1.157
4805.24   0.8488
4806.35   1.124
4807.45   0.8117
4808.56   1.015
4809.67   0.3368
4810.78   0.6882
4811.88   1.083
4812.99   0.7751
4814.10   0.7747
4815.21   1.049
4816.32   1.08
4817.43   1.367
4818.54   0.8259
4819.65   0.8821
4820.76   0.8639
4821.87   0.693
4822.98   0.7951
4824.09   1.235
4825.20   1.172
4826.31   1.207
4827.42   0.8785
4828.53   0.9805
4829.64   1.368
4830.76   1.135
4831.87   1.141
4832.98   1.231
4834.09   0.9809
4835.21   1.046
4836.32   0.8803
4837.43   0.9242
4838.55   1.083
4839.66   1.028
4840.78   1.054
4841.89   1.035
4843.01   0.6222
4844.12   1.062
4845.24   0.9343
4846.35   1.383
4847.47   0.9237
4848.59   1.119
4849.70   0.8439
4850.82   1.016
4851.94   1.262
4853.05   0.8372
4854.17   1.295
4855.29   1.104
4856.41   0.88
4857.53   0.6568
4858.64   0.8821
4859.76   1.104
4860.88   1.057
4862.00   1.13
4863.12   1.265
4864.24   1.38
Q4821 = 0.6 Angstrom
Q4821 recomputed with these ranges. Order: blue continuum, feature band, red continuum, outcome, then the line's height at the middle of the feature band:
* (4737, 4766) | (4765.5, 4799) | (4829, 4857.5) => 3.6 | 1.09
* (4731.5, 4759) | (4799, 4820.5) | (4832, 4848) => 2.8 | 1.05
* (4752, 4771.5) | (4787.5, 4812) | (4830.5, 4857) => 2.1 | 1.02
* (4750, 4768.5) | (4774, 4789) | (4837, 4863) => 0.3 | 1.03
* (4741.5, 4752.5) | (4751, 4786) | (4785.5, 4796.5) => 1.7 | 1.07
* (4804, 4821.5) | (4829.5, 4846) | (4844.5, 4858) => -0.8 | 0.983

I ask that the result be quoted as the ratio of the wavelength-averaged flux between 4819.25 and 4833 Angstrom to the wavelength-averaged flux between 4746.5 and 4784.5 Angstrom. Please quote 1.00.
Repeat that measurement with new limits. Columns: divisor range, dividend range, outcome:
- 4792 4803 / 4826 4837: 1.18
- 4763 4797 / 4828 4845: 1.04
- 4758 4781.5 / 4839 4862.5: 1.01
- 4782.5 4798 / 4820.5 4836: 1.08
